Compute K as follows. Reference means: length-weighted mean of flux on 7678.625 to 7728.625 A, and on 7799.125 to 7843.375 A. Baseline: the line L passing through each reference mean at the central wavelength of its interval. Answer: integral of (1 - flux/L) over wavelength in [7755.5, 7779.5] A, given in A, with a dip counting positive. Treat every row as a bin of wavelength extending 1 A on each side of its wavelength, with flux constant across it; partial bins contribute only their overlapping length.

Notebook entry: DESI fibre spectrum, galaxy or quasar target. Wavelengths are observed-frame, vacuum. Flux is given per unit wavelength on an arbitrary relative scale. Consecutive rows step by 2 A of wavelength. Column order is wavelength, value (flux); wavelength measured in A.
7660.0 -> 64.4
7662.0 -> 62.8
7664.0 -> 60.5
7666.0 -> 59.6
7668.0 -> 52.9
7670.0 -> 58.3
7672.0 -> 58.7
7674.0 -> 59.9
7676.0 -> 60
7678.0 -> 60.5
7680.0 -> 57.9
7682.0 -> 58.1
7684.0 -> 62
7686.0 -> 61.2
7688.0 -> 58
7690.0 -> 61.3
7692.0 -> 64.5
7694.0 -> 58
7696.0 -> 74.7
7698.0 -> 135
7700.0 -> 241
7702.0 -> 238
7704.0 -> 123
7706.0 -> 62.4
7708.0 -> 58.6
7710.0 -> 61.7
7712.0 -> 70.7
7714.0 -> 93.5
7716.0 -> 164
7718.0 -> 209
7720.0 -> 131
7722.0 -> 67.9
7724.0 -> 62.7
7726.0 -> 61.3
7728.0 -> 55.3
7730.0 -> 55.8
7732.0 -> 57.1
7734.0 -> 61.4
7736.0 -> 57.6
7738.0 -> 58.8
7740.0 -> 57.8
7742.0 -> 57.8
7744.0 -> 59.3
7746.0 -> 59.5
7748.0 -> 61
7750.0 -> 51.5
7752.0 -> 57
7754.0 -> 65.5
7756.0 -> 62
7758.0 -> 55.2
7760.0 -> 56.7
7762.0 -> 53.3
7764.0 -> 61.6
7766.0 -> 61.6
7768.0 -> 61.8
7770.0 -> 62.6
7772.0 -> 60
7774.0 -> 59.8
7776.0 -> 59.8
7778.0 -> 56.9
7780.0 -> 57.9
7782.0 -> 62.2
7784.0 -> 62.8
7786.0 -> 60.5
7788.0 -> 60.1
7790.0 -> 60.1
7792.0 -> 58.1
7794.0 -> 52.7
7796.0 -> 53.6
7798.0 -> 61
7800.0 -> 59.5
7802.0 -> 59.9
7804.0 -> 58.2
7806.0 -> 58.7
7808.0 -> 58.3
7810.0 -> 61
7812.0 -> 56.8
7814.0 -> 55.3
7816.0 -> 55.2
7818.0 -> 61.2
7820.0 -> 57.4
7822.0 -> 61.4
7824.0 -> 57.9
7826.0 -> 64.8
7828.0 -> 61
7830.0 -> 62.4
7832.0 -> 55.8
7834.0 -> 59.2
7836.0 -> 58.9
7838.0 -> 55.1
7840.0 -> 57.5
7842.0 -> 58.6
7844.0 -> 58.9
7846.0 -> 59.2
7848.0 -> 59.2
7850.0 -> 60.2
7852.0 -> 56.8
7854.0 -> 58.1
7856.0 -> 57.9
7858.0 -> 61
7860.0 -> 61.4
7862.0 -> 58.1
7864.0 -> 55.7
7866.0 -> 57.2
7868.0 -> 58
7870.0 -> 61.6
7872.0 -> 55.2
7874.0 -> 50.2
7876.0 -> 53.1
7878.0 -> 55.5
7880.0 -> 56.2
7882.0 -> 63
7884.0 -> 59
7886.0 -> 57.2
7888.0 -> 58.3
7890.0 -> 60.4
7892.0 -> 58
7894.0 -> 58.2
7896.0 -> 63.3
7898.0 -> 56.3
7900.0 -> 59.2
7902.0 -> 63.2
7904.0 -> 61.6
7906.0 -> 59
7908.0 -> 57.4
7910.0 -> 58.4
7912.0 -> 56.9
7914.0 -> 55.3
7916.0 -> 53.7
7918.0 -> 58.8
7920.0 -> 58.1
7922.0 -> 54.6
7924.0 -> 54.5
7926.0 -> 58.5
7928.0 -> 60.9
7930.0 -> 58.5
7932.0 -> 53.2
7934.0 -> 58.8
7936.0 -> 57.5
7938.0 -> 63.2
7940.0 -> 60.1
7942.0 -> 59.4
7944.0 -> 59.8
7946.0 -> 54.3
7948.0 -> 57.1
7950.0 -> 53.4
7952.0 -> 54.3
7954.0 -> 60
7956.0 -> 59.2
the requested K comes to 5.2 A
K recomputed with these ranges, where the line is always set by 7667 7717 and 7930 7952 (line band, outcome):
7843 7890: 5.81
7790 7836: 8.64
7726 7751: 7.09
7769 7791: 4.57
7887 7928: 2.11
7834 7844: 1.65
